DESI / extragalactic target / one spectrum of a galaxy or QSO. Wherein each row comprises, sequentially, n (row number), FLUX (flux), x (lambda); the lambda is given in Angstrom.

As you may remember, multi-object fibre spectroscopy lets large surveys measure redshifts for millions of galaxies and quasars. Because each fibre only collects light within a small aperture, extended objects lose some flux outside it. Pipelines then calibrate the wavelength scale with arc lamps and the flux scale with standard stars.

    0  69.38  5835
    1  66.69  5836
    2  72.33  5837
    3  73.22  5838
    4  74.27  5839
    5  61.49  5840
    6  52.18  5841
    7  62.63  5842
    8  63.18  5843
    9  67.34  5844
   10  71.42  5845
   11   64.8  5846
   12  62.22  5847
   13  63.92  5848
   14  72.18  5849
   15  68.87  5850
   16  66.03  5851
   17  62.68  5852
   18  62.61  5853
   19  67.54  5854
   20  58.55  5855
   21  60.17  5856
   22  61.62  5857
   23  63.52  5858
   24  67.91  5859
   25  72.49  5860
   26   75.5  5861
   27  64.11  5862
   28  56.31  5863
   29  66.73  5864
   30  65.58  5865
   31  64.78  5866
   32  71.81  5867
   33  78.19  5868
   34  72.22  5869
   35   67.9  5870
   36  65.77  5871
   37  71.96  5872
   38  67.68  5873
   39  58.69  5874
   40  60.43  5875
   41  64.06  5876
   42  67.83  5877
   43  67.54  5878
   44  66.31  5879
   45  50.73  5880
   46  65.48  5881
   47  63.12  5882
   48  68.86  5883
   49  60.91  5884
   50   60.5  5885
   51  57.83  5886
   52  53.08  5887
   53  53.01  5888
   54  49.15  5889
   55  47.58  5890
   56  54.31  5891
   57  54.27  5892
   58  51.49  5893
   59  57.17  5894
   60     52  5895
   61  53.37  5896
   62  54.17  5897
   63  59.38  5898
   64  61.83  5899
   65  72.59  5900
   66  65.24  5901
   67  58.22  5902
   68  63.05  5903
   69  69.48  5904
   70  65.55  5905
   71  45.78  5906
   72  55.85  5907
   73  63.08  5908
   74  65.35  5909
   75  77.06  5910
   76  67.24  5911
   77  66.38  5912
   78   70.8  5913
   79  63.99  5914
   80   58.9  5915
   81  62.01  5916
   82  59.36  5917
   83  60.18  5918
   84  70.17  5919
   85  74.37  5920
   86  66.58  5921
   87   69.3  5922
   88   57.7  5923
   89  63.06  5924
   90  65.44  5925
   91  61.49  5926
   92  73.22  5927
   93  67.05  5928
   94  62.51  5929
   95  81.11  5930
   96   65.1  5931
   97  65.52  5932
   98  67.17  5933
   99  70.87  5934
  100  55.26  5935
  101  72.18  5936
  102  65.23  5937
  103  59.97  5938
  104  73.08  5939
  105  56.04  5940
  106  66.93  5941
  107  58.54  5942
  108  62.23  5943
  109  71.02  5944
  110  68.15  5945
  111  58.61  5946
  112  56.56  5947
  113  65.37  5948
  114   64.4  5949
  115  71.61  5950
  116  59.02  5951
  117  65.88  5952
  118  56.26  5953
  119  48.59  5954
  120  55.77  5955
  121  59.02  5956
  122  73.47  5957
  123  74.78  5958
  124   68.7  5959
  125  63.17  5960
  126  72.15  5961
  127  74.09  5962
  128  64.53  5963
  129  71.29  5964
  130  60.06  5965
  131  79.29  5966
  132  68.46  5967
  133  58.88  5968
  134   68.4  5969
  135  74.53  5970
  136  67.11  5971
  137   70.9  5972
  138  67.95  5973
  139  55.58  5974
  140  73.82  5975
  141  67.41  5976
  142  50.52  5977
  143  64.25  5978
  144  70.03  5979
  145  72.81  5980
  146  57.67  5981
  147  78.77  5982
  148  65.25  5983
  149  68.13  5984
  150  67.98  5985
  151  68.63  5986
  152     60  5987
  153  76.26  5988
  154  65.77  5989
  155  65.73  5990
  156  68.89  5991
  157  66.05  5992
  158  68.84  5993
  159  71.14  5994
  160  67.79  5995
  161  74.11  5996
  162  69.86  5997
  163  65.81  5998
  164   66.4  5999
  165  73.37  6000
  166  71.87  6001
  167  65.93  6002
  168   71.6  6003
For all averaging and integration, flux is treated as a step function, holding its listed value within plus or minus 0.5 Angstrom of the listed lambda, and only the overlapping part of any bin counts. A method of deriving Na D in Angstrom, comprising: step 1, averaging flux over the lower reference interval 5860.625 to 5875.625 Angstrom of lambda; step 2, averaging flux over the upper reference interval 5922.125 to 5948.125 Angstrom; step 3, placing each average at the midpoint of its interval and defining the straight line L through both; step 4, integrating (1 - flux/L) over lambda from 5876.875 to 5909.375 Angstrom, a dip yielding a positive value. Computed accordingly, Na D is 3.54 Angstrom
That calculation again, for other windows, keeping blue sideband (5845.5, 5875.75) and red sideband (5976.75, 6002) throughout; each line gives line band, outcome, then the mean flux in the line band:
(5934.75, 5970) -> 1.3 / 65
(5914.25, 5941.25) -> 0.6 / 65.5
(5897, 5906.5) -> 0.7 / 61.9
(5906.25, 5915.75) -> 0.3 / 64.8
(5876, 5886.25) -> 0.5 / 63.1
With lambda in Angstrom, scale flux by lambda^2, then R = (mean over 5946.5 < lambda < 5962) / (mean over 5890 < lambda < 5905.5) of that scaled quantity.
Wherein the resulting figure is 1.10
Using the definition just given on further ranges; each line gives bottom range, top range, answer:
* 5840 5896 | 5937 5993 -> 1.08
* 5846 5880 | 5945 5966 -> 1.01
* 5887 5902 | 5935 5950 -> 1.16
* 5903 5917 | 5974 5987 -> 1.07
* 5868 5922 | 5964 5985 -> 1.11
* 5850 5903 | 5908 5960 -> 1.06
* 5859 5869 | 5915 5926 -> 0.96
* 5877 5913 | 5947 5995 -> 1.13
